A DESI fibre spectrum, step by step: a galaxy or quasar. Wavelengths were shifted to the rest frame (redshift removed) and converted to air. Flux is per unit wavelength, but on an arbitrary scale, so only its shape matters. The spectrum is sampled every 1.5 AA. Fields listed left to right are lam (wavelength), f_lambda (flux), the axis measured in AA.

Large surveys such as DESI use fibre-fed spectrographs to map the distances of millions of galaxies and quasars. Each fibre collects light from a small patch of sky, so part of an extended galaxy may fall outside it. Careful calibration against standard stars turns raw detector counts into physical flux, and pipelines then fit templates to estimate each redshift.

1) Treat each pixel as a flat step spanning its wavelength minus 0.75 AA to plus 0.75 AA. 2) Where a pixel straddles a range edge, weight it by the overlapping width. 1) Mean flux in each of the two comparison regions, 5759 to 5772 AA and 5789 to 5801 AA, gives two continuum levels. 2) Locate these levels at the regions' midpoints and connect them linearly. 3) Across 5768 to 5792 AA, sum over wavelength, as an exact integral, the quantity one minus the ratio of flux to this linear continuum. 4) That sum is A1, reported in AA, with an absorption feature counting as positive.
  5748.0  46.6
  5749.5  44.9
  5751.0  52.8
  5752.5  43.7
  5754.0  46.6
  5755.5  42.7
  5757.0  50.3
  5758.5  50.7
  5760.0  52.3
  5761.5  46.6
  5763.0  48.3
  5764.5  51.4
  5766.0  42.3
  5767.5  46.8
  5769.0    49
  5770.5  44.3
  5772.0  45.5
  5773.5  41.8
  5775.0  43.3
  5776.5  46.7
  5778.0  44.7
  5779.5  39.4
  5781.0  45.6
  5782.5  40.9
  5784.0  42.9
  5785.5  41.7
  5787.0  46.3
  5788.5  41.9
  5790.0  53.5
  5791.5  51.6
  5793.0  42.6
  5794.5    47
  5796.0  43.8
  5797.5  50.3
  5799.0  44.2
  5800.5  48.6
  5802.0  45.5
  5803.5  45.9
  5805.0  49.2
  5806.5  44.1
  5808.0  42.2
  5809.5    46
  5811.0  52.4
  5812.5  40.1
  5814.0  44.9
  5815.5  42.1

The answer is 1.3 AA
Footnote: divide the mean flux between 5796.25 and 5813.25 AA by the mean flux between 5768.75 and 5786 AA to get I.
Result 1.1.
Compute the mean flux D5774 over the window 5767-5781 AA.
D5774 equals 44.6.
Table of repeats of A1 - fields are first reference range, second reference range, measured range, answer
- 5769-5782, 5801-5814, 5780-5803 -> -0.4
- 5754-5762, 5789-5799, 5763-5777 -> 0.7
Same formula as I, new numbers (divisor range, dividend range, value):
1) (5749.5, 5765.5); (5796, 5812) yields 0.97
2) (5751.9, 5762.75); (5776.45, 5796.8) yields 0.94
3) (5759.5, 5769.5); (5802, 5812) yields 0.97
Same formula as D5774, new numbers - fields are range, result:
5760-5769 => 47.7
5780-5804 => 45.7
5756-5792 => 46.1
